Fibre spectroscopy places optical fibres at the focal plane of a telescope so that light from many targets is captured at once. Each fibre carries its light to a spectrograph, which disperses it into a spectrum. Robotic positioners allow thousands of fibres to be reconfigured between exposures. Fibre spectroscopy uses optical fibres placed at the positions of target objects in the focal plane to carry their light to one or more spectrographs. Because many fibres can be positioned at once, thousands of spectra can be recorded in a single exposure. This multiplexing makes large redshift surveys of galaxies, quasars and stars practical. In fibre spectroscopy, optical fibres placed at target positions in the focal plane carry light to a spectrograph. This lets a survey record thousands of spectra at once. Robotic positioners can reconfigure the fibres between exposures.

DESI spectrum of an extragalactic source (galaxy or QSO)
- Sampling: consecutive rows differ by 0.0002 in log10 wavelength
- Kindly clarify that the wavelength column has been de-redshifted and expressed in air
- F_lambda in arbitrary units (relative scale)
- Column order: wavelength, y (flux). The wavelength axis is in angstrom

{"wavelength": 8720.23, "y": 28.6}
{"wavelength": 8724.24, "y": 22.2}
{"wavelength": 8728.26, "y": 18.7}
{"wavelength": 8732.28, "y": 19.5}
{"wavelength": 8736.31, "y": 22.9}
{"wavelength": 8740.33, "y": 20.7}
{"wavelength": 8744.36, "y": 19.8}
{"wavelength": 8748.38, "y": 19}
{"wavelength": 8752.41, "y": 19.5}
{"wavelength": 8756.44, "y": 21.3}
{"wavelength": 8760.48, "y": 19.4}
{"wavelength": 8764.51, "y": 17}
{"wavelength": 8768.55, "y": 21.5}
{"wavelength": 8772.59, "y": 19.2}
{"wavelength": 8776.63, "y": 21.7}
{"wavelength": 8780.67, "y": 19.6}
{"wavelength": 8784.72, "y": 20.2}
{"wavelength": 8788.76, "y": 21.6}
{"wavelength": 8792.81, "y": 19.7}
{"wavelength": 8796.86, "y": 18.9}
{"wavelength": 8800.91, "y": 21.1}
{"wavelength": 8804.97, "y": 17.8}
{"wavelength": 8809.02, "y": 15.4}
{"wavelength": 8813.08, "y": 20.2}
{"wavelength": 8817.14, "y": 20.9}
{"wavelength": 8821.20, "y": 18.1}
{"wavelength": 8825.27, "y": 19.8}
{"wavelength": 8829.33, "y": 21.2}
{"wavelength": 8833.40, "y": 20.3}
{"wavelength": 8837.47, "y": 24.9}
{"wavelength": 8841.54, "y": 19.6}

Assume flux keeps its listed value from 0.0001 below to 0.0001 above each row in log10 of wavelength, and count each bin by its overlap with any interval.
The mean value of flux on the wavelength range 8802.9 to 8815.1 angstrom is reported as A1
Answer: 17.8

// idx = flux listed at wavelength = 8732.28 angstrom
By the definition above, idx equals 19.5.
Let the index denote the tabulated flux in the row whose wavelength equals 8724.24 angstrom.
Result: 22.2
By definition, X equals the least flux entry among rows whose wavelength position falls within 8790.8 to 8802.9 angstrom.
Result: 18.9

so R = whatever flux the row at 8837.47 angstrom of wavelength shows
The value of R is 24.9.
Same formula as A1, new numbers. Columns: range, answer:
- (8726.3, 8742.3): 20.5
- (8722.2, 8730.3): 20.5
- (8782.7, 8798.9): 20.1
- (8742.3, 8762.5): 19.8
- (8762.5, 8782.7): 19.8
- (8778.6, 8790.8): 20.5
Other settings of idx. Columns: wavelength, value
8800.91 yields 21.1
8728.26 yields 18.7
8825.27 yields 19.8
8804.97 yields 17.8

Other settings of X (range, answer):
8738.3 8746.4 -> 19.8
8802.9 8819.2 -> 15.4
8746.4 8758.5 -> 19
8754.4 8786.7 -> 17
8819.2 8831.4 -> 18.1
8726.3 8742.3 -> 18.7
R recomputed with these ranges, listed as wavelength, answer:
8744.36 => 19.8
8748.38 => 19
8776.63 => 21.7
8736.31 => 22.9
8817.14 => 20.9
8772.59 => 19.2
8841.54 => 19.6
